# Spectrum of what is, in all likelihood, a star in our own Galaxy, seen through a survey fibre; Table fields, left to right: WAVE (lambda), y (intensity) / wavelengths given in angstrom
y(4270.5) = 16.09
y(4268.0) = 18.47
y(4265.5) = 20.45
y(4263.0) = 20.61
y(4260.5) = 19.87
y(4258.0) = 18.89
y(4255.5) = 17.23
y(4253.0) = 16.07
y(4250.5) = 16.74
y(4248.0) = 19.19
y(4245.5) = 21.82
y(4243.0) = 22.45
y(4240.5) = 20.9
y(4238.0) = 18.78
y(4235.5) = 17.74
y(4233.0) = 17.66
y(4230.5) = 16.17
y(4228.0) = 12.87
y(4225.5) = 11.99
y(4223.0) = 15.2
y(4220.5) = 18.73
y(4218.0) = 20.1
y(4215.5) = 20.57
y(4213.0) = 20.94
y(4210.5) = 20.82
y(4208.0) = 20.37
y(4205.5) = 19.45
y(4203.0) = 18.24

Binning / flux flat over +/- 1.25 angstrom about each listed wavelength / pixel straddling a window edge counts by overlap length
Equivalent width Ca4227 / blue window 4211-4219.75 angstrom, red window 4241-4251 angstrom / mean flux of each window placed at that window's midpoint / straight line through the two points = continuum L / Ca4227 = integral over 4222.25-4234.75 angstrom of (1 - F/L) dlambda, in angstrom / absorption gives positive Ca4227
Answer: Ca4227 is 3.4 angstrom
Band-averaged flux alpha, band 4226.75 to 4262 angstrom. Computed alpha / 18.3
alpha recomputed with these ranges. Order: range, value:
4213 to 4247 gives 18.2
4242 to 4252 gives 19.9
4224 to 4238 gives 15.6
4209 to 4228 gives 18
